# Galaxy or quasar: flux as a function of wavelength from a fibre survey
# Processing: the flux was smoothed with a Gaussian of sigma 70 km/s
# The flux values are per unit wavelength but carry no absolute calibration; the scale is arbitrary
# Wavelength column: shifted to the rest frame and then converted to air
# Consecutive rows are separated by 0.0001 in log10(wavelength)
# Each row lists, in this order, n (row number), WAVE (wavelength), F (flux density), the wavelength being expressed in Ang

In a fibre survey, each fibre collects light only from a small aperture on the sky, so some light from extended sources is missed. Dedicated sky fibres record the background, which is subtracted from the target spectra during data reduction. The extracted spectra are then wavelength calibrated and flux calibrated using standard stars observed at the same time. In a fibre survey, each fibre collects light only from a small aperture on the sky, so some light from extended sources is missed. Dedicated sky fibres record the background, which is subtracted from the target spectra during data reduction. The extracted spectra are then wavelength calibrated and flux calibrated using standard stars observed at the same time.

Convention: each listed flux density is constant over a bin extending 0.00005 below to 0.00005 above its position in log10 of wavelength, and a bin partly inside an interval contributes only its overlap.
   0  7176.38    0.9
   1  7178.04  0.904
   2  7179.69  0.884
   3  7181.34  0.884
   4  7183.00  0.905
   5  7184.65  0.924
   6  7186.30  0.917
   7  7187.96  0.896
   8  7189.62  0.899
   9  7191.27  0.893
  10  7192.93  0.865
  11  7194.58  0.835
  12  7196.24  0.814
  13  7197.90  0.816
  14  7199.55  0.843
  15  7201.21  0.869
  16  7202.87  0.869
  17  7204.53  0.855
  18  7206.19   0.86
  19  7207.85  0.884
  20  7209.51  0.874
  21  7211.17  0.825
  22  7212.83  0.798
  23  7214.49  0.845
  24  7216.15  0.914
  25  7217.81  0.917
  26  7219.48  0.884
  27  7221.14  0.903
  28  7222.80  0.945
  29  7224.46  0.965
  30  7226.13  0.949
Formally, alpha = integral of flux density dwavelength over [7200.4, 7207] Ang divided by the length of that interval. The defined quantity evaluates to 0.863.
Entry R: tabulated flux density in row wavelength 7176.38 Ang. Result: 0.9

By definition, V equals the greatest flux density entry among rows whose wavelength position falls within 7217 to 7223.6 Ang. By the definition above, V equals 0.945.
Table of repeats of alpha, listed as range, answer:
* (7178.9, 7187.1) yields 0.903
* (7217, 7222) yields 0.901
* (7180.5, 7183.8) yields 0.894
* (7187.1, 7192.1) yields 0.895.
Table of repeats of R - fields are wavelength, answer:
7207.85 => 0.884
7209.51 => 0.874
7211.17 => 0.825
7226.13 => 0.949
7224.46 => 0.965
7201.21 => 0.869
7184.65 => 0.924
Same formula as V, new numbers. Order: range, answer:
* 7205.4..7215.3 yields 0.884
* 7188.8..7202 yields 0.899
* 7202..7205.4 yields 0.869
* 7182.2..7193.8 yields 0.924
